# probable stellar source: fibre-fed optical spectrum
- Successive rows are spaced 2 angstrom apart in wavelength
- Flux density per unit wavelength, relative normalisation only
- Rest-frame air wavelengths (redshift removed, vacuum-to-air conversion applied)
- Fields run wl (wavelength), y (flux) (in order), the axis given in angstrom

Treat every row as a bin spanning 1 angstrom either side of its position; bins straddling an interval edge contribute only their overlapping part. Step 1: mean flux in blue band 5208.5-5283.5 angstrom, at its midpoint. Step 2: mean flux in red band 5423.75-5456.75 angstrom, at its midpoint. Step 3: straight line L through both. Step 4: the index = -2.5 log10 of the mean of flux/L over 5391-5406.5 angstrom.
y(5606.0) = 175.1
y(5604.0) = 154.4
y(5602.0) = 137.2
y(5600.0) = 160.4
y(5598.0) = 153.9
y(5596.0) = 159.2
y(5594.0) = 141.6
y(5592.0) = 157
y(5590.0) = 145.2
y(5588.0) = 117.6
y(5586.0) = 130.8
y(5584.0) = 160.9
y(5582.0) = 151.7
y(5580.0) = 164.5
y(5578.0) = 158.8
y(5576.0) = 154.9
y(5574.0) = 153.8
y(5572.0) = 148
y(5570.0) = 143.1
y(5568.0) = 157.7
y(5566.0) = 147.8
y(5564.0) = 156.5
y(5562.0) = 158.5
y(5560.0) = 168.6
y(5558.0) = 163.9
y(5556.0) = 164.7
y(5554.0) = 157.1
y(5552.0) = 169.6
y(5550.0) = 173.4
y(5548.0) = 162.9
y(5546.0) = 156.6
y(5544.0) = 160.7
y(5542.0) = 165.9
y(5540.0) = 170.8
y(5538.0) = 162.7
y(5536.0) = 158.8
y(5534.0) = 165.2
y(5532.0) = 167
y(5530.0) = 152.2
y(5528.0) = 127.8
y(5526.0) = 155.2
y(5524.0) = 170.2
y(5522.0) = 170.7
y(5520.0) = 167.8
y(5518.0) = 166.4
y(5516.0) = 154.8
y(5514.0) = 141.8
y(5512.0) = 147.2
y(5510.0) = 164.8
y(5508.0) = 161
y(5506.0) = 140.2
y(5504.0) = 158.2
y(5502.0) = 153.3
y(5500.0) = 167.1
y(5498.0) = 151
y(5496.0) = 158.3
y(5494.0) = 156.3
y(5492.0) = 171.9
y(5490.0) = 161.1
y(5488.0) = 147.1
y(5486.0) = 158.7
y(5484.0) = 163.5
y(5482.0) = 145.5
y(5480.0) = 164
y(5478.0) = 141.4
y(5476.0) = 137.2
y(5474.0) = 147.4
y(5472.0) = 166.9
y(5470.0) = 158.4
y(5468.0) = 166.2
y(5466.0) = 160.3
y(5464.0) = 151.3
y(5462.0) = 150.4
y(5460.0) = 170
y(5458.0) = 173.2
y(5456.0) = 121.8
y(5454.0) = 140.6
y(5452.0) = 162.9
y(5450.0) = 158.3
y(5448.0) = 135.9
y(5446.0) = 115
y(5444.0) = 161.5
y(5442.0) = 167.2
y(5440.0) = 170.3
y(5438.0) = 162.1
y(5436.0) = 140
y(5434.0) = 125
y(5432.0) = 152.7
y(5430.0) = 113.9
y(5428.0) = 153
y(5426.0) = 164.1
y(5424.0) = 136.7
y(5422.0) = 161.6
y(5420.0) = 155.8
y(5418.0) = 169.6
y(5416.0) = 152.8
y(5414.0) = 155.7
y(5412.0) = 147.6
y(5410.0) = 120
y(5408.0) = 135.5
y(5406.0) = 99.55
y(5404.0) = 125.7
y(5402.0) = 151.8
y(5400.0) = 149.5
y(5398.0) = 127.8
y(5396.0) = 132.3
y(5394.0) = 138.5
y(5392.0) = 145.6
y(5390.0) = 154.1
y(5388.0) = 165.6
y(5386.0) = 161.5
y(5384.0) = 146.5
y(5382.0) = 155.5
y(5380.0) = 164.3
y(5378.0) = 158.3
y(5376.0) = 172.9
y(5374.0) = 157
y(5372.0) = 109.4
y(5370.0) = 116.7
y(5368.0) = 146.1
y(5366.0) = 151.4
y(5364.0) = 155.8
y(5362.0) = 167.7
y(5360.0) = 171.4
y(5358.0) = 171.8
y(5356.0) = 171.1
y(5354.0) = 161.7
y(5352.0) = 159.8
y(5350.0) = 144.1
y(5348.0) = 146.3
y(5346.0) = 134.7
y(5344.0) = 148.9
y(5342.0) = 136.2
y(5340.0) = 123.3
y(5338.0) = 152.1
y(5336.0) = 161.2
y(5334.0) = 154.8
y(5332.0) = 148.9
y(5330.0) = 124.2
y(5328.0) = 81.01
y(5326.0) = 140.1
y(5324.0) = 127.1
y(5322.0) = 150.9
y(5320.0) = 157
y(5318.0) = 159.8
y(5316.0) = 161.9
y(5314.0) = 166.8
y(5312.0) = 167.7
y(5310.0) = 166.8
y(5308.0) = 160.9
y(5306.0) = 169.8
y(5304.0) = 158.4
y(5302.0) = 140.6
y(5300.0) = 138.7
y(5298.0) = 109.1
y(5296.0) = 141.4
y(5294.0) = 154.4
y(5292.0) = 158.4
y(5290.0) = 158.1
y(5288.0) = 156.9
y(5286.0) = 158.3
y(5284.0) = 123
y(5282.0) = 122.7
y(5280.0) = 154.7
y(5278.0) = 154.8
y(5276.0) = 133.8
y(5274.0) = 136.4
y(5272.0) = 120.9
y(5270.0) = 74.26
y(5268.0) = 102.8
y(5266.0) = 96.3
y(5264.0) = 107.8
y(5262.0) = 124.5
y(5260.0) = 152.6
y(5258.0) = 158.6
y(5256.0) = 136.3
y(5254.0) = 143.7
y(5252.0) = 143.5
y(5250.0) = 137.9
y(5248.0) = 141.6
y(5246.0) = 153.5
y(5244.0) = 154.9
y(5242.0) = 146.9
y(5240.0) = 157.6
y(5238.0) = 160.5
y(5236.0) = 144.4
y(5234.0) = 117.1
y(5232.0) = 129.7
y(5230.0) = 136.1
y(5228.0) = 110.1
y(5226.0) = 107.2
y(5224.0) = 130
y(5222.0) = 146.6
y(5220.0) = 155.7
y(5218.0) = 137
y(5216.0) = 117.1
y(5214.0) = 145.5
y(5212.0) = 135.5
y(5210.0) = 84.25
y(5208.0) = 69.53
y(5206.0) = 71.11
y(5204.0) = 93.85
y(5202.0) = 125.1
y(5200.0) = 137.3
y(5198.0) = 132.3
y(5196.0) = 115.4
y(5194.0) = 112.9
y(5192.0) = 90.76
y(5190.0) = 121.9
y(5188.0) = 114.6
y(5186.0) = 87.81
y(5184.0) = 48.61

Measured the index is 0.065 mag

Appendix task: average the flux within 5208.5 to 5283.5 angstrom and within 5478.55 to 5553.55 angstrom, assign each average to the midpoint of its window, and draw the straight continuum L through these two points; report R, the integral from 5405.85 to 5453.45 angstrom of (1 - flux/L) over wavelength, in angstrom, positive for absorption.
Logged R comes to 1.0 angstrom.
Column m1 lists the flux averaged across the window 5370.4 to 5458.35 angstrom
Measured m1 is 147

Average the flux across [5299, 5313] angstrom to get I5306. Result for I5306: 158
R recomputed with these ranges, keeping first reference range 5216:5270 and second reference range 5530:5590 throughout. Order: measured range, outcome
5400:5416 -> 1.1 angstrom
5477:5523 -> -1.2 angstrom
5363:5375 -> 0.3 angstrom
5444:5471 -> -0.3 angstrom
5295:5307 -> -0.4 angstrom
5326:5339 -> 0.3 angstrom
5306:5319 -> -2.3 angstrom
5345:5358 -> -1.1 angstrom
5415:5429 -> -0.8 angstrom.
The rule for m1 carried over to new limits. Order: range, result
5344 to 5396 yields 153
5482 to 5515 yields 156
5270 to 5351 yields 144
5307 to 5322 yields 162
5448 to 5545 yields 157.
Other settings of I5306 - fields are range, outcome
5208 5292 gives 134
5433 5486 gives 152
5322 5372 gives 145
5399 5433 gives 144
